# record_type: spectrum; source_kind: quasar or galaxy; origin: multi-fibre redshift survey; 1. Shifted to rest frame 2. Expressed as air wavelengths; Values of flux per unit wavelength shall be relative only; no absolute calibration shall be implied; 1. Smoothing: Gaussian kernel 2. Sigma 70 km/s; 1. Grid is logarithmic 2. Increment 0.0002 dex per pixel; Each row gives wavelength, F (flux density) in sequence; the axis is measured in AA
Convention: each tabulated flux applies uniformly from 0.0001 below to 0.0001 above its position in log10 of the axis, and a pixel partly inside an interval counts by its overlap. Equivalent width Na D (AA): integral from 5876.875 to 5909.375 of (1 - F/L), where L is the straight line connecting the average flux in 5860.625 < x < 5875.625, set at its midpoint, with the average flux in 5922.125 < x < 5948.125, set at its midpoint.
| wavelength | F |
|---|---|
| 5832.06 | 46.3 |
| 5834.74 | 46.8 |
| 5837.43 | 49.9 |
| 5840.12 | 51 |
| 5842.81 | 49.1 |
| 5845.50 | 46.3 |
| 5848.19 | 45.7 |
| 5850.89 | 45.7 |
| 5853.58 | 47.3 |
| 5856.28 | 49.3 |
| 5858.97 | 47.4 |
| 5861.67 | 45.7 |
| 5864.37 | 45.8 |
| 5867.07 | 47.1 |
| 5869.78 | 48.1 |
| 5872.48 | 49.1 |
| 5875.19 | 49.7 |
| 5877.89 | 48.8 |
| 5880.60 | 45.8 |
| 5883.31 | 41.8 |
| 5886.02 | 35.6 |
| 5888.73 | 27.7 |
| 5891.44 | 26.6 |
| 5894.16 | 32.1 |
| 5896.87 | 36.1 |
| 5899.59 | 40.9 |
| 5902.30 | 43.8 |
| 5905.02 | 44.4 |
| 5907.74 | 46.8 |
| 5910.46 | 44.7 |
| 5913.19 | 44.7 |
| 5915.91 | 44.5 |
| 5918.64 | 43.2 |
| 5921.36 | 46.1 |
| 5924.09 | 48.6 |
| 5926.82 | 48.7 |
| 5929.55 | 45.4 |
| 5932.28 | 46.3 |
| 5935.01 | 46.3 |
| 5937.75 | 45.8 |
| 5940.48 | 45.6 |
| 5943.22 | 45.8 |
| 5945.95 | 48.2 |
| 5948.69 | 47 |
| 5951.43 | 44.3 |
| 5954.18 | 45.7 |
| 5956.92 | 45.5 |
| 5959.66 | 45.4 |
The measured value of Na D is 5.5 AA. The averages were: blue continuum 47.5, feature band 39.2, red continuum 46.7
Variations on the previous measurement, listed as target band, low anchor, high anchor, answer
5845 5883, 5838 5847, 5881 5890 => -4.37 AA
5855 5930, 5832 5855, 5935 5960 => 5.39 AA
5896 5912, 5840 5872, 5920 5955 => 1.29 AA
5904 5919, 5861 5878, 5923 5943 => 0.69 AA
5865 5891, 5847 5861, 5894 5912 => 0.83 AA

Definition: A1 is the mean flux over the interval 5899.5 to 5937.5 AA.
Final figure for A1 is 45.5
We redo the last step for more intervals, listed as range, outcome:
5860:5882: 47.5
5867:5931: 42.8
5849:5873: 47.2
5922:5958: 46.4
